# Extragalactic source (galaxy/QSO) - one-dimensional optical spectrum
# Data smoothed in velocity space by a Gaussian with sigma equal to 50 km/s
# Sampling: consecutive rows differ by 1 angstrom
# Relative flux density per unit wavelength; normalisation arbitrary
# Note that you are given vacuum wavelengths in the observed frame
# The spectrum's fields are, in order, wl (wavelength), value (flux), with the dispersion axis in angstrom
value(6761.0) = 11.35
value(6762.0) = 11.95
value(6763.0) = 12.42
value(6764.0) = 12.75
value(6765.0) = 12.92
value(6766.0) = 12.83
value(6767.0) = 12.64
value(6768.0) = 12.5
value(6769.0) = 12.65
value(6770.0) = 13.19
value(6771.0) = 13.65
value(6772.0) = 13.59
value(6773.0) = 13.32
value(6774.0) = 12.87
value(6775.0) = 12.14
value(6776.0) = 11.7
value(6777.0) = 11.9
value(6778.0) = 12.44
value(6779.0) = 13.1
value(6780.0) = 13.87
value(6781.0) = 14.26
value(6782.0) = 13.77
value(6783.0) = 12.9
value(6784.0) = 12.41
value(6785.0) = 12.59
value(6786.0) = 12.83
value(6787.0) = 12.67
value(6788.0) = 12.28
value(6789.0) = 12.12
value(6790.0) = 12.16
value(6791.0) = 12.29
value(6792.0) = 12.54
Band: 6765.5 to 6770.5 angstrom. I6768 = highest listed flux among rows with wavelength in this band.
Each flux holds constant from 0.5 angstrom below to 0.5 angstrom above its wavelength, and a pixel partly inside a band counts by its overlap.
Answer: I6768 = 13.19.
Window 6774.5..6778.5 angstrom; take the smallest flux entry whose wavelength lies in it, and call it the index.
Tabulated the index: 11.7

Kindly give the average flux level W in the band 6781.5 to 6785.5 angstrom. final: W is 12.9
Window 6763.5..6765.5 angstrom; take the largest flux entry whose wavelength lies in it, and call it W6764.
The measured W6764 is 12.92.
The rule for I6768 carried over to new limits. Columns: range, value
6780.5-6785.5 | 14.26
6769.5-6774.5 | 13.65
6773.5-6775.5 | 12.87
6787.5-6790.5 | 12.28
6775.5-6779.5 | 13.1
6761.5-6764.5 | 12.75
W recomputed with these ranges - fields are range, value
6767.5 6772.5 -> 13.1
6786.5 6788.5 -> 12.5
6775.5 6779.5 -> 12.3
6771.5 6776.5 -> 12.7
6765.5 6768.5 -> 12.7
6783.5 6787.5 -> 12.6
